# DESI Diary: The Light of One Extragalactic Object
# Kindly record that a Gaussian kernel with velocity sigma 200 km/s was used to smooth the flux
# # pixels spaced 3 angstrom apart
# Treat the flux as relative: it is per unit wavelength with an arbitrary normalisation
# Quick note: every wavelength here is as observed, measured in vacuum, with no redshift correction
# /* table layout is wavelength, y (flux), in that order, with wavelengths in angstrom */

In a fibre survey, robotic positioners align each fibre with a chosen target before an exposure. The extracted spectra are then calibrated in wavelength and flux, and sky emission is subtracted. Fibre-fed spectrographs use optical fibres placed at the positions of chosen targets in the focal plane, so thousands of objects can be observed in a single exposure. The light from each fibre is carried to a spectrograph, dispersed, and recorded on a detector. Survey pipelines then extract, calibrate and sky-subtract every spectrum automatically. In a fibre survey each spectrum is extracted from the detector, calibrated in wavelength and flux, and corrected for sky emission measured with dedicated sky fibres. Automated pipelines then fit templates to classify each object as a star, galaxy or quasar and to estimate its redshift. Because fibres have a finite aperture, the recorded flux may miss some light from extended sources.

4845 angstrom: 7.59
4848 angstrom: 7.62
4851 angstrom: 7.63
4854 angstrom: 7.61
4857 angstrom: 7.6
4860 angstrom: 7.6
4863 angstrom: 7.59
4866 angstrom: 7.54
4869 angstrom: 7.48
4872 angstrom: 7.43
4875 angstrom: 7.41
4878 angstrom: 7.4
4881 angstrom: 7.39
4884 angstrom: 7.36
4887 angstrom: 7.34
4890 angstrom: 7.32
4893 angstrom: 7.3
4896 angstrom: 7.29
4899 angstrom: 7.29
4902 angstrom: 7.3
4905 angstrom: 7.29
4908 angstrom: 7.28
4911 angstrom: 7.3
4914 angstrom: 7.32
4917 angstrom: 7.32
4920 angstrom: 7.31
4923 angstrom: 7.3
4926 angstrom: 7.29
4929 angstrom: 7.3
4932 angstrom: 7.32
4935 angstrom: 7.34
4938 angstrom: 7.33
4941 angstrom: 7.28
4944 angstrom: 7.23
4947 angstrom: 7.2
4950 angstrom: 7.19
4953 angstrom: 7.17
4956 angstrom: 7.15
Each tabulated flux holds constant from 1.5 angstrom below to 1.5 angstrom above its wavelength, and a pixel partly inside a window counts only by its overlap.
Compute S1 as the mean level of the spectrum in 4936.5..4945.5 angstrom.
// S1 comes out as 7.28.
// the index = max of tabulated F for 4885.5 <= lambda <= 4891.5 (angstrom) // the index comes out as 7.34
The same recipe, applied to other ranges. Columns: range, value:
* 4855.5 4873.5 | 7.6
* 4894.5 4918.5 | 7.32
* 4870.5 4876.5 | 7.43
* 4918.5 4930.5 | 7.31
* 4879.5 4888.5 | 7.39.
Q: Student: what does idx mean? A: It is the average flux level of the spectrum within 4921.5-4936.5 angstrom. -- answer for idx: 7.31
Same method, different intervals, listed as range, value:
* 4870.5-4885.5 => 7.4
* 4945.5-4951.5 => 7.2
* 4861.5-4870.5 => 7.54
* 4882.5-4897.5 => 7.32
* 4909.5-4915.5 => 7.31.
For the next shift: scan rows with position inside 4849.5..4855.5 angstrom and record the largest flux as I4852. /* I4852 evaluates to 7.63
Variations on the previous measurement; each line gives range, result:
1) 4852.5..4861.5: 7.61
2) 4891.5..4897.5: 7.3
